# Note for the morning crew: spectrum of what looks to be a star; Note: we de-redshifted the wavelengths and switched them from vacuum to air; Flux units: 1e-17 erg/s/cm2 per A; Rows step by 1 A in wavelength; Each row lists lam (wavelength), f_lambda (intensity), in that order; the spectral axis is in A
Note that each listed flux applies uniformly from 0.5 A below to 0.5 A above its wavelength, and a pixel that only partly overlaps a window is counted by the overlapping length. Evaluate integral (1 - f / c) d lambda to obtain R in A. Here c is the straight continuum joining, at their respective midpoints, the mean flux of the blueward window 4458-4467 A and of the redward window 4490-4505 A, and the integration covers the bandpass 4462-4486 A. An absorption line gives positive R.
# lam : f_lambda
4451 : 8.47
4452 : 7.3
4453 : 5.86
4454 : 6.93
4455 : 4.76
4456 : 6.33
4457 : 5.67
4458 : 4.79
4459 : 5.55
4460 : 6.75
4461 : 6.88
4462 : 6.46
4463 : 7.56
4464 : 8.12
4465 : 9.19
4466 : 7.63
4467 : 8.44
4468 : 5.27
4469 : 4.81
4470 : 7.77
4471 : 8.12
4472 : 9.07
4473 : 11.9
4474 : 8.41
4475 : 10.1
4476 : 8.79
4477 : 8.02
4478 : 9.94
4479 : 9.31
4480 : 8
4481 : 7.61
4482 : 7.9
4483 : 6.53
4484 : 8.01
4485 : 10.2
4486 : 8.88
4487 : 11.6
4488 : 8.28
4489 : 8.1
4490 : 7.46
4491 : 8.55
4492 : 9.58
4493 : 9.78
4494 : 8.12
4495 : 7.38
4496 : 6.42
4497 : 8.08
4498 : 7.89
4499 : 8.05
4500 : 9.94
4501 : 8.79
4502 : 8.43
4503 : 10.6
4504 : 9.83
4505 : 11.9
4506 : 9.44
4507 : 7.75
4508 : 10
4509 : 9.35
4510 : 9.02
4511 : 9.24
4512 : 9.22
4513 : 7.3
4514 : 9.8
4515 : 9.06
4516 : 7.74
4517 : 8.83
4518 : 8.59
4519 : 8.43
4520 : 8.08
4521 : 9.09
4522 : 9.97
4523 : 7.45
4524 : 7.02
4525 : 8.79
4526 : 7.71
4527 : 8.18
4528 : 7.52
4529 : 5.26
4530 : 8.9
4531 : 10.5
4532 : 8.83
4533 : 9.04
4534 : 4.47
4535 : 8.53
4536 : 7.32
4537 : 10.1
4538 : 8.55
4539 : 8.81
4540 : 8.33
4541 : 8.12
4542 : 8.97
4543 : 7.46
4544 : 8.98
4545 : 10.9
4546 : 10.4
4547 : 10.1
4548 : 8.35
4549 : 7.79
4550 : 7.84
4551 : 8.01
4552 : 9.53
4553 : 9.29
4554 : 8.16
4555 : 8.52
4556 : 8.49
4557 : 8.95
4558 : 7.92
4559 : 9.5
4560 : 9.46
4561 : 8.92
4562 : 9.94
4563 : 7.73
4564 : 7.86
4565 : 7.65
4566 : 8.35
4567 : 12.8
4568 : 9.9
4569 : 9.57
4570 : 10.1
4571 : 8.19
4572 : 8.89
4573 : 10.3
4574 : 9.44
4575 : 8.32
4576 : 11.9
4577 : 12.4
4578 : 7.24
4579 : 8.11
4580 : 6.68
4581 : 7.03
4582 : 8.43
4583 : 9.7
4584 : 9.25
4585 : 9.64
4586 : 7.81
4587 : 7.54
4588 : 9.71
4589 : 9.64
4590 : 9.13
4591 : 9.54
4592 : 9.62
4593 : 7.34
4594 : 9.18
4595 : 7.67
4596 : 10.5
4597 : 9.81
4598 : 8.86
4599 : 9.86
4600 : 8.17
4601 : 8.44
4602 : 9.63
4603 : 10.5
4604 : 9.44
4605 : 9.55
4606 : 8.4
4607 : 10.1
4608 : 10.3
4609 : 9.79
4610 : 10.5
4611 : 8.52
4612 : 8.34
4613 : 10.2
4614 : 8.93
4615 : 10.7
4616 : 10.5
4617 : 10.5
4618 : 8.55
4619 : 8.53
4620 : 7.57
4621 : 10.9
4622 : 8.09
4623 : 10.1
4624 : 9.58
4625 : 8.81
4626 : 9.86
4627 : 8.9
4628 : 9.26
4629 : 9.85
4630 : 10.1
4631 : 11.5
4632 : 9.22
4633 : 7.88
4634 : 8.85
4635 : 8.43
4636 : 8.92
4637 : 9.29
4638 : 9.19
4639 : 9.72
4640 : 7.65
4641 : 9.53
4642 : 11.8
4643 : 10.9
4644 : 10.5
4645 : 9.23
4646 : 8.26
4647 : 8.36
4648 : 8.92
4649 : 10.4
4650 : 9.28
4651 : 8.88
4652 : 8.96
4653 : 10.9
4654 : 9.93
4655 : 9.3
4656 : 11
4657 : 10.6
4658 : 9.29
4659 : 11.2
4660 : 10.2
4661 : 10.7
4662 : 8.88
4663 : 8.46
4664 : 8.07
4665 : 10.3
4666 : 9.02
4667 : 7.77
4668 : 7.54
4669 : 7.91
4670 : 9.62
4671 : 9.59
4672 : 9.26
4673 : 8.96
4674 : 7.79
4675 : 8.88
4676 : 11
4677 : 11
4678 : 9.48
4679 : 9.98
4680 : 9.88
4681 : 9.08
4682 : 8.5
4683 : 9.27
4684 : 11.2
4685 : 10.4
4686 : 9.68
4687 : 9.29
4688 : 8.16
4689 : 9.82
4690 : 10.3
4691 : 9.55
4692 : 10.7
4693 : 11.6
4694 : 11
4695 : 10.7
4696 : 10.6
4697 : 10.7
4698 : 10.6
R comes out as -1.7 A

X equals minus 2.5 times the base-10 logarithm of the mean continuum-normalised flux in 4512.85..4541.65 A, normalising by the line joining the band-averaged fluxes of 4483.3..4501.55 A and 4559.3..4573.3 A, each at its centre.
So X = 0.08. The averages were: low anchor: 8.59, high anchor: 9.25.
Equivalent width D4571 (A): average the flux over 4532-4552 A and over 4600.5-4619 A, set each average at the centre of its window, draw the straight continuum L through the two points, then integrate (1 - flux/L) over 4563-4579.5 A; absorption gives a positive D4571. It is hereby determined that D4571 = -0.71 A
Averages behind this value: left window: 8.56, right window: 9.58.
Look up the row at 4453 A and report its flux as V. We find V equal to 5.86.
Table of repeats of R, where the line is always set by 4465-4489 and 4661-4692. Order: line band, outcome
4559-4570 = -0.5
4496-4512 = -1.0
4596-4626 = -1.3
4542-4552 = -0.2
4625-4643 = -0.6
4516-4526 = 0.3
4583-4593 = -0.1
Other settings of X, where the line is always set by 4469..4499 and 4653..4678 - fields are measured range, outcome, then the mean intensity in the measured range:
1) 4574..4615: -0.01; 9.17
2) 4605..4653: -0.02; 9.43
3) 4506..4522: -0.02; 8.83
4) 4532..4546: 0.04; 8.51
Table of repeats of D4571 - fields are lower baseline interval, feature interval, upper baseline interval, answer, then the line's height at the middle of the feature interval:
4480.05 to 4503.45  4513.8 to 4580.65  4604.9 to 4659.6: 1.38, 8.92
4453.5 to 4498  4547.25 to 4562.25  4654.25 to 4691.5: -0.32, 8.53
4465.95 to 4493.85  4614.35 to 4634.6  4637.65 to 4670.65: -0.33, 9.3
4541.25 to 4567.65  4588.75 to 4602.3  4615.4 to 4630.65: 0.21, 9.23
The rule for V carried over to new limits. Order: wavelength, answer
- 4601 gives 8.44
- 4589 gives 9.64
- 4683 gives 9.27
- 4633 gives 7.88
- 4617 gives 10.5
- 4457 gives 5.67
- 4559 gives 9.5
